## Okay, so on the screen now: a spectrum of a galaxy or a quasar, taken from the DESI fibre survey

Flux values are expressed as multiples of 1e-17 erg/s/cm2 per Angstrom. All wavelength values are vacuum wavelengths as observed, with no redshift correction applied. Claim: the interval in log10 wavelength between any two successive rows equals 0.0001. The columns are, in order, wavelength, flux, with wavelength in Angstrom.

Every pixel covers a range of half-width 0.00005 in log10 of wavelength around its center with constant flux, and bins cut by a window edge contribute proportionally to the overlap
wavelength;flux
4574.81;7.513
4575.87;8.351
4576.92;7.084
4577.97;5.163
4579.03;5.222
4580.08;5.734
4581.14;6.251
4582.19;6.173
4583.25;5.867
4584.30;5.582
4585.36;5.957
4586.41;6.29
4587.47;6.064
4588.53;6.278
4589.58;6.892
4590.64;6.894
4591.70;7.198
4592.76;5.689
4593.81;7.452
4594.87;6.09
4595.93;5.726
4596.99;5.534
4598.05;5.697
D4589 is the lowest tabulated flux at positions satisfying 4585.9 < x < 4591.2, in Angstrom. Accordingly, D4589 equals 6.064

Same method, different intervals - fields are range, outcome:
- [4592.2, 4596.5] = 5.689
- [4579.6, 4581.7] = 5.734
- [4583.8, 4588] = 5.582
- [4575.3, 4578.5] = 5.163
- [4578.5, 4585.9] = 5.222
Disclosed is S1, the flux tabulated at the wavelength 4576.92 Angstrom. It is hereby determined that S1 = 7.084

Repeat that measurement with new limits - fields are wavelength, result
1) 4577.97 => 5.163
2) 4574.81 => 7.513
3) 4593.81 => 7.452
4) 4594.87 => 6.09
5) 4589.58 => 6.892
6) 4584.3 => 5.582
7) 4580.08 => 5.734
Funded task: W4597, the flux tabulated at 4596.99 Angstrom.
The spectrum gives 5.534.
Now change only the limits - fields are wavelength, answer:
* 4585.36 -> 5.957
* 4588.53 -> 6.278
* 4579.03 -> 5.222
